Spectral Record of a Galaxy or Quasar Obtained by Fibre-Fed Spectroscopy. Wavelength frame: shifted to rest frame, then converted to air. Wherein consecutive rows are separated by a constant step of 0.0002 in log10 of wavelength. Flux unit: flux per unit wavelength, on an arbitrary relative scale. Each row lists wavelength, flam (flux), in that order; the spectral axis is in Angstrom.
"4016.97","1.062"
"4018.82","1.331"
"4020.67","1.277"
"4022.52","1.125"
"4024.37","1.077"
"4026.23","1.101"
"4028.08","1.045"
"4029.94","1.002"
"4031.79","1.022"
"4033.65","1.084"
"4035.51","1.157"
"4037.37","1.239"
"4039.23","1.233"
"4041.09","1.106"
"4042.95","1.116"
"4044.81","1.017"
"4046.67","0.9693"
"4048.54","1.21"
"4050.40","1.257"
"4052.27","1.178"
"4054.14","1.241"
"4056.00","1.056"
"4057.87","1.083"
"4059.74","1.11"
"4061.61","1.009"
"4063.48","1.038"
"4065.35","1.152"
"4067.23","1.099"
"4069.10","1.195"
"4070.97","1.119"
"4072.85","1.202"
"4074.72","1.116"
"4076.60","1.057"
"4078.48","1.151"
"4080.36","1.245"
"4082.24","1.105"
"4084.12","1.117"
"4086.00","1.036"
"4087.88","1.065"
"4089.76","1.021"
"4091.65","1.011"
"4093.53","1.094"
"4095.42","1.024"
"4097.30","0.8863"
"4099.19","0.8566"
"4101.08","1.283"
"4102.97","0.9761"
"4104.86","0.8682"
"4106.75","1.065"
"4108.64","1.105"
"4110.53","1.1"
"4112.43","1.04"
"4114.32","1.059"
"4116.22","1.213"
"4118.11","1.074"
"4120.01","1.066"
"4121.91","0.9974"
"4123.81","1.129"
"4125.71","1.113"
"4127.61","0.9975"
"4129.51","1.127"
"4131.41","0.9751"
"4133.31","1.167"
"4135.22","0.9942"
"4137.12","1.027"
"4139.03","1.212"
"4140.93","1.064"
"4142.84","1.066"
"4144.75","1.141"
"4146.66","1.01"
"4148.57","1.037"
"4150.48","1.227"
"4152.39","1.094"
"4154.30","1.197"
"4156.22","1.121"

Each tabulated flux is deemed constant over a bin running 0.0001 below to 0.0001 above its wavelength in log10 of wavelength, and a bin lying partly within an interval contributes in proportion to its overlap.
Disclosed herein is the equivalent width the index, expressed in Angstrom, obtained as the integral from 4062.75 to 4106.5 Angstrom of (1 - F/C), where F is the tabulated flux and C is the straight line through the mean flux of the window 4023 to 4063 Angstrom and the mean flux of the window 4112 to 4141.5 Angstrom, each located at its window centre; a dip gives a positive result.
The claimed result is 0.8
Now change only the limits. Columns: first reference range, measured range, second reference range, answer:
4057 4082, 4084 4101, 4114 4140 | 1.3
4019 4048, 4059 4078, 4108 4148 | -0.2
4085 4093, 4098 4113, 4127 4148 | 0.2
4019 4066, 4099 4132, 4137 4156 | 1.5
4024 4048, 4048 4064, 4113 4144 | -0.6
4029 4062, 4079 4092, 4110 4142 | 0.1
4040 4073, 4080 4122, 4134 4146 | 1.7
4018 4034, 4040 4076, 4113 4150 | -0.4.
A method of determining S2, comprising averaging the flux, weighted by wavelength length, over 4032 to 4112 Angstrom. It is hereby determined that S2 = 1.1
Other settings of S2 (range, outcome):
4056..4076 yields 1.11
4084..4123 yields 1.04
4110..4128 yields 1.08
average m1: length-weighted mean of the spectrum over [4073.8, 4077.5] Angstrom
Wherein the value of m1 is 1.09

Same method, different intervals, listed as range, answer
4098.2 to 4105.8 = 0.995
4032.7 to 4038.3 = 1.16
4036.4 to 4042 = 1.19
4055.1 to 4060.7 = 1.08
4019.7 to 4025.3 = 1.16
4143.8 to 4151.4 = 1.1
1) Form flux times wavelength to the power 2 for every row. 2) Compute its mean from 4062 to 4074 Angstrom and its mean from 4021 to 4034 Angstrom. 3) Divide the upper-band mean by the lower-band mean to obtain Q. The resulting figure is 1.07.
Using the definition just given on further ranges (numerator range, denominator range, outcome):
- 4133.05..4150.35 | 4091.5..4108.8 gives 1.09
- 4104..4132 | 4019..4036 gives 1.00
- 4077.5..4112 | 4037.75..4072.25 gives 0.96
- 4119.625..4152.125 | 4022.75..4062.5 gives 1.02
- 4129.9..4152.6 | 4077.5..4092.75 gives 1.02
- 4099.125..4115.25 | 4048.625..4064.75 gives 0.95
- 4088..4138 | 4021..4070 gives 0.97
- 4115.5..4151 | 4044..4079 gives 1.00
